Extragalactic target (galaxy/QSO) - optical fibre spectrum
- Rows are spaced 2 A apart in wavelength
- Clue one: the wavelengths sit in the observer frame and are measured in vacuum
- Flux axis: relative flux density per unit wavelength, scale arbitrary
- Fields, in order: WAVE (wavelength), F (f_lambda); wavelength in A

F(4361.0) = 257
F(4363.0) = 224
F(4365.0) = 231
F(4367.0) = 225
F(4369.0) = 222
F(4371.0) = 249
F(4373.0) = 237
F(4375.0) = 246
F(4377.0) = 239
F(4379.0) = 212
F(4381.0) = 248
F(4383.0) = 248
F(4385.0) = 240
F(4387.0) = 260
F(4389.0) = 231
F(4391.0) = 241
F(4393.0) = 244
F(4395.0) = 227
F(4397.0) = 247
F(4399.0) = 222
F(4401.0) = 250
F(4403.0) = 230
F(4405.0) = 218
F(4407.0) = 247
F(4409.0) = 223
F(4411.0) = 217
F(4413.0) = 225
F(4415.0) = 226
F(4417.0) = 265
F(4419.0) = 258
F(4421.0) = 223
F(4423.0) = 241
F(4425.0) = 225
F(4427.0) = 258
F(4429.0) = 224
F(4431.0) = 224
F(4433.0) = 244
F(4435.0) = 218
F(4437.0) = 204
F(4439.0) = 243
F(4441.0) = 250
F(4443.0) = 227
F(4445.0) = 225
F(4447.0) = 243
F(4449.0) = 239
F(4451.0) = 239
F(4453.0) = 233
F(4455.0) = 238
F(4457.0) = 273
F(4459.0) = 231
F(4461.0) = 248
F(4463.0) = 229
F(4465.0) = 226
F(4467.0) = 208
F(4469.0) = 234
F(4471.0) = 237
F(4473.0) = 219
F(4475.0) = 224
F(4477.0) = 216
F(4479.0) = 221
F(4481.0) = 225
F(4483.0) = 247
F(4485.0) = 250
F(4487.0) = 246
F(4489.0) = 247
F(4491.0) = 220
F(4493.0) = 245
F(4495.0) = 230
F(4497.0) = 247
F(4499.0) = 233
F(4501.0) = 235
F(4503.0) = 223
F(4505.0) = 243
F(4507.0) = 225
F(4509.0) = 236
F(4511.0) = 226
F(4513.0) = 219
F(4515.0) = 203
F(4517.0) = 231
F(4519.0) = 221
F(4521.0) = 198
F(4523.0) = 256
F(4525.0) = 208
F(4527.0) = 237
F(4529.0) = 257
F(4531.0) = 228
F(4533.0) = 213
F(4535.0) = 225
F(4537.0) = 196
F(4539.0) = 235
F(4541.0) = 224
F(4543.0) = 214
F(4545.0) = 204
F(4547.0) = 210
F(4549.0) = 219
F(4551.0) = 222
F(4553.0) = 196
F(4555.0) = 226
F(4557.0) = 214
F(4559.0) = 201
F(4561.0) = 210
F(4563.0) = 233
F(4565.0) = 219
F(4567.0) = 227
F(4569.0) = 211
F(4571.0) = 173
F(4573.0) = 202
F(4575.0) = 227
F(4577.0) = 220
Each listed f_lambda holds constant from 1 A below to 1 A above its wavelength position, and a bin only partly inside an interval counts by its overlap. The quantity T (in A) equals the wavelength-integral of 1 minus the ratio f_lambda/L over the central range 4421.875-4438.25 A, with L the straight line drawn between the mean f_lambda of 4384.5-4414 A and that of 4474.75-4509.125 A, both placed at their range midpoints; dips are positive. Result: 0.3 A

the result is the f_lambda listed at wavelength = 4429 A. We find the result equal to 224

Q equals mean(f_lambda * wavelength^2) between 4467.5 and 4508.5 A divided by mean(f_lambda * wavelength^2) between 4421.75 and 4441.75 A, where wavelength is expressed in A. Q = 1.0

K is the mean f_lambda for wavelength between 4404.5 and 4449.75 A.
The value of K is 233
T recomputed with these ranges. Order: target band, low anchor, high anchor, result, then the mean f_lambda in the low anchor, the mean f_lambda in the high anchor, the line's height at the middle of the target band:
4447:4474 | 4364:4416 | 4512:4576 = -0.99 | 235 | 217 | 227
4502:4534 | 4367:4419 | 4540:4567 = -0.95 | 237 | 215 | 220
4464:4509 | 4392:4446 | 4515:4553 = -1.17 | 234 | 221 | 226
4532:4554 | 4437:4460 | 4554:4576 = 0.35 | 239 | 213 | 218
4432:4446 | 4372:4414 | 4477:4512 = 0.31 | 236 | 235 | 235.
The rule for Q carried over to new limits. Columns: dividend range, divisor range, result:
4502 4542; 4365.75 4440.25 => 1.01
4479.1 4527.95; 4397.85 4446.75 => 1.03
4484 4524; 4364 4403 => 1.03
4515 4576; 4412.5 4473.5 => 0.97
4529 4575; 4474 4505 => 0.94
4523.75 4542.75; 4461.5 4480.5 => 1.03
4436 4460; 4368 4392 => 1.02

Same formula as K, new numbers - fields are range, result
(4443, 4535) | 232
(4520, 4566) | 219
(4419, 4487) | 233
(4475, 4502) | 235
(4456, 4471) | 236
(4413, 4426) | 239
